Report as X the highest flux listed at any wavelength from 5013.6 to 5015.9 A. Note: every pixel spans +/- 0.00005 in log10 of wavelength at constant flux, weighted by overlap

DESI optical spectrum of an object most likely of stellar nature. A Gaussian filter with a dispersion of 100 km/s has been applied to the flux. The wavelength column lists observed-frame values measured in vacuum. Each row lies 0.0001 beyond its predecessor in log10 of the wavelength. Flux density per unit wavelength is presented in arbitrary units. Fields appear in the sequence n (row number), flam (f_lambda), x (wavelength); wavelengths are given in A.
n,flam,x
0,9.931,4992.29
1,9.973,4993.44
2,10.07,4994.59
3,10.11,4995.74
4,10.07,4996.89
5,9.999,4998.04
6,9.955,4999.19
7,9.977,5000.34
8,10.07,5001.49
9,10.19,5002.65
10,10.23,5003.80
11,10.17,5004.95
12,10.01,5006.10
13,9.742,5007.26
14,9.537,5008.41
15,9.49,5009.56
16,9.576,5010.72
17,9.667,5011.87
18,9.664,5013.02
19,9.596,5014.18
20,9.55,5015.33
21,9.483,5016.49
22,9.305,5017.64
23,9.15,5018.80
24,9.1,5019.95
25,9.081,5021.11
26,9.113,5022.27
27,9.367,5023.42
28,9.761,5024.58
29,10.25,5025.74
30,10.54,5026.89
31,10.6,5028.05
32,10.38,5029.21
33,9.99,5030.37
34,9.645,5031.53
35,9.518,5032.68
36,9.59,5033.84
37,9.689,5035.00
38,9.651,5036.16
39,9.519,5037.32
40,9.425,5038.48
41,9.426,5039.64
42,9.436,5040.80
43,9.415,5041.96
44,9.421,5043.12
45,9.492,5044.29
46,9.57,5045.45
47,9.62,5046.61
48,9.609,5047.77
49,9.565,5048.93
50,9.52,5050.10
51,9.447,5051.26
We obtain 9.596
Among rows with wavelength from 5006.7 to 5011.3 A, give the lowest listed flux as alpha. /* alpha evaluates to 9.49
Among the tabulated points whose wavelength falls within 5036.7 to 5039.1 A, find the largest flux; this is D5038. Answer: 9.519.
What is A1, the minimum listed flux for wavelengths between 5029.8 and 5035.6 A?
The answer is 9.518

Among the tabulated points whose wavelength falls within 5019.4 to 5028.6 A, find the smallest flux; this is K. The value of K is 9.081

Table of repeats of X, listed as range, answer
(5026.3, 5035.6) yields 10.6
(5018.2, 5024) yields 9.367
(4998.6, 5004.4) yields 10.23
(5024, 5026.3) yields 10.25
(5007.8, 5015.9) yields 9.667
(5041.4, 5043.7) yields 9.421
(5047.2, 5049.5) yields 9.609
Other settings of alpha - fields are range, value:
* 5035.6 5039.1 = 9.425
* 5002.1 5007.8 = 9.742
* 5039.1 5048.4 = 9.415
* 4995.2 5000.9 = 9.955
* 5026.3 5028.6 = 10.54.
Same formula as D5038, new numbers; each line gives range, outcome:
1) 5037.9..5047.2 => 9.62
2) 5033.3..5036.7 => 9.689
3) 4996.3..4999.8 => 10.07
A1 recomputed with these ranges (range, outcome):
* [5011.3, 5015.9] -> 9.55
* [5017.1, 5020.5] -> 9.1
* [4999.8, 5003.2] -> 9.977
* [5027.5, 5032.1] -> 9.645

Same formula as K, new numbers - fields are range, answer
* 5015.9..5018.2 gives 9.305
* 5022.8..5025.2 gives 9.367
